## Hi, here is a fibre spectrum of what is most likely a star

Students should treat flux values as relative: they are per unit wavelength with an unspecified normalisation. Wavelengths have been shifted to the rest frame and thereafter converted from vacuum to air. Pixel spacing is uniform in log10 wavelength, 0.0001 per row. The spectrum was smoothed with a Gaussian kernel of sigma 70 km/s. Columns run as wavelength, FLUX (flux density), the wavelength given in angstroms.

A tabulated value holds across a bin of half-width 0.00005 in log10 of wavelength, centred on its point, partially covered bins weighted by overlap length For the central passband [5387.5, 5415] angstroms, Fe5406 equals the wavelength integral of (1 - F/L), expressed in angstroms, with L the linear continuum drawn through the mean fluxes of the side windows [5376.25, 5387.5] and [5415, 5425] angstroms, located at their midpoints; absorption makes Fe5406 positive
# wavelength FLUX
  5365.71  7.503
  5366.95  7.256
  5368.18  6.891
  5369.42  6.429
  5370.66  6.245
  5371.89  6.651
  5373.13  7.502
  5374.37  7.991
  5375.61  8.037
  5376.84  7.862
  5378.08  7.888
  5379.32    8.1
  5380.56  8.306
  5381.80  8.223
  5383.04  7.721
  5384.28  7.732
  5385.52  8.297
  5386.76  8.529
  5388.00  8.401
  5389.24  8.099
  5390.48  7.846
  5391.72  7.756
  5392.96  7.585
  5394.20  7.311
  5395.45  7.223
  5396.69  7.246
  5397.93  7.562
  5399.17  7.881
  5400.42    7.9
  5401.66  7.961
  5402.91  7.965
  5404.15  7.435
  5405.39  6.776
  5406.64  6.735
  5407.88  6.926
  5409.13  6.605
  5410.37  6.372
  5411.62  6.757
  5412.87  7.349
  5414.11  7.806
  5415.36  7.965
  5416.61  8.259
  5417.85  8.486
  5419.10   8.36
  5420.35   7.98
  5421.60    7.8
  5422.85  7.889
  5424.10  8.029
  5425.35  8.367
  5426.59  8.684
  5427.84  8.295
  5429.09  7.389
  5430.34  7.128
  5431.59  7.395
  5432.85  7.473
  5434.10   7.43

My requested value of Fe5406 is 2.2 angstroms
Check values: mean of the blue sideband 8.07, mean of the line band 7.43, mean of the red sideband 8.1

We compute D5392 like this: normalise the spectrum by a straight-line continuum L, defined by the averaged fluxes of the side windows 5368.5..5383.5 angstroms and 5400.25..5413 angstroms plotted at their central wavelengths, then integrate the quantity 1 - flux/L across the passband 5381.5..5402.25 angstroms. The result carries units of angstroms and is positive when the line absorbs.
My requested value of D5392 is -1.40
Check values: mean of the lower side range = 7.56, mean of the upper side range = 7.13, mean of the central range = 7.83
